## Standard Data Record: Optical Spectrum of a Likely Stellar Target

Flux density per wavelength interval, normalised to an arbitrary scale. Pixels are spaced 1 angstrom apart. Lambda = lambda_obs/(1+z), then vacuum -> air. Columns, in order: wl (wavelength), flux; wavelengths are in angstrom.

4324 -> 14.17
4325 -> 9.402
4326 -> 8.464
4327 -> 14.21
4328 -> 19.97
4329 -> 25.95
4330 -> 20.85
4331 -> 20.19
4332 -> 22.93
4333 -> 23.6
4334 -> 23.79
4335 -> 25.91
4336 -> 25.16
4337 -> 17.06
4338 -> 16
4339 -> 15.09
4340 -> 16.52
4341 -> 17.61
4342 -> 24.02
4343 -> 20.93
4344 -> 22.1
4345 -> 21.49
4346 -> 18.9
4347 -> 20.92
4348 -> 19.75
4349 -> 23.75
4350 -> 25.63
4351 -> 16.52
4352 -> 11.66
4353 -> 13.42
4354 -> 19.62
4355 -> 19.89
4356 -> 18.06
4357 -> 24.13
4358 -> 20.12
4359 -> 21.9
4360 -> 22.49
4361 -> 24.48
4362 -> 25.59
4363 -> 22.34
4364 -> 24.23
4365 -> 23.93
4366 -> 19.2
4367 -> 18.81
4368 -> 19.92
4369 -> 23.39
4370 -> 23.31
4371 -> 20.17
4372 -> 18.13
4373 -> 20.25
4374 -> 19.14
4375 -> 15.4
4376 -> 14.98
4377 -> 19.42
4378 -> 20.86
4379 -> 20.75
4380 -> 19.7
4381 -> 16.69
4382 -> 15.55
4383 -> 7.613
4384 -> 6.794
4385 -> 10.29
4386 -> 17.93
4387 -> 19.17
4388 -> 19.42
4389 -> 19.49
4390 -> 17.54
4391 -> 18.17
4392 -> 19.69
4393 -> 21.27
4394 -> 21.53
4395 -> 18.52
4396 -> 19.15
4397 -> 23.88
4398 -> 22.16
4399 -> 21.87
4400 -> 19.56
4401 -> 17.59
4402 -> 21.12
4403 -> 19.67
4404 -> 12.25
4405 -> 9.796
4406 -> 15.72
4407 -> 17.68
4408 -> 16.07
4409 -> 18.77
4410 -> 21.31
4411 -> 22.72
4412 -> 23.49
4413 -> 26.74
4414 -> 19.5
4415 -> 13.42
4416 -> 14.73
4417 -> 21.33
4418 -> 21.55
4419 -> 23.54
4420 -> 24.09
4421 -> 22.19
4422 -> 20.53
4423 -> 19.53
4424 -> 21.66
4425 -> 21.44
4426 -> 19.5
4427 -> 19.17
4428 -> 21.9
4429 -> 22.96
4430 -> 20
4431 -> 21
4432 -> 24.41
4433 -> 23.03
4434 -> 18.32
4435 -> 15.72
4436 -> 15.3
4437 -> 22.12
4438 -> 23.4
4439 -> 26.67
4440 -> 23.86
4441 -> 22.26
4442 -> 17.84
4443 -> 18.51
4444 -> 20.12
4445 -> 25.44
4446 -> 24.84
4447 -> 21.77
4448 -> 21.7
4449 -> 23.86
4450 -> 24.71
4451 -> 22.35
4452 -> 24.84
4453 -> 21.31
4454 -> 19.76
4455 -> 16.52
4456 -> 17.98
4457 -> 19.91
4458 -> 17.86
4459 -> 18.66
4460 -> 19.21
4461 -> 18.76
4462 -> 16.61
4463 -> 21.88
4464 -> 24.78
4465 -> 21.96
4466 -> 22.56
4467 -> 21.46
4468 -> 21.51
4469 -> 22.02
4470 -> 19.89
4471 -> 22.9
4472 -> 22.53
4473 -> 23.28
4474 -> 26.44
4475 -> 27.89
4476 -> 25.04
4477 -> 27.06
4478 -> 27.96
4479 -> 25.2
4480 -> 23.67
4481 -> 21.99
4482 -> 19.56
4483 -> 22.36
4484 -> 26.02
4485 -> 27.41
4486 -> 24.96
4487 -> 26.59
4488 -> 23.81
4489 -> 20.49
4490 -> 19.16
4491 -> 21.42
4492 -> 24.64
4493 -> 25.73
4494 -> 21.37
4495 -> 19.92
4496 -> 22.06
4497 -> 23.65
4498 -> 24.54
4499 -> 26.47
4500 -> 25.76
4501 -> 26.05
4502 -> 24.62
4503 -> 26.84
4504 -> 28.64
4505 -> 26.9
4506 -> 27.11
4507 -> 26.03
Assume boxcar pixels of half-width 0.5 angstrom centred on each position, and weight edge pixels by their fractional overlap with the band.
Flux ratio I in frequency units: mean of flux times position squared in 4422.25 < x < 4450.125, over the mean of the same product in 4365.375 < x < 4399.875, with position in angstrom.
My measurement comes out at 1.18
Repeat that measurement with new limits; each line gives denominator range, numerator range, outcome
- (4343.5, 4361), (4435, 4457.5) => 1.11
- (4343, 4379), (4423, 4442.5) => 1.07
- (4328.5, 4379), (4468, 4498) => 1.22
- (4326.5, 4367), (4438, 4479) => 1.13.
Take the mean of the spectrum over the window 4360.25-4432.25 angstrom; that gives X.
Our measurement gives 19.5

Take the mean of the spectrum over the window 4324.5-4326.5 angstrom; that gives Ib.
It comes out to 8.93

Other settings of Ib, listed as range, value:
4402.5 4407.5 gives 15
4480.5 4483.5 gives 21.3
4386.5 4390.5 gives 18.9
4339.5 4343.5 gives 19.8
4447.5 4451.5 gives 23.2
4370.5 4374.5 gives 19.4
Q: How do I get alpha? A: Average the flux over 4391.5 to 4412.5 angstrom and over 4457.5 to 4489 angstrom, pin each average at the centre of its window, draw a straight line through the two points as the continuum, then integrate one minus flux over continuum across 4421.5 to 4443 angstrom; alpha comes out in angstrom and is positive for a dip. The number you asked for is -0.1 angstrom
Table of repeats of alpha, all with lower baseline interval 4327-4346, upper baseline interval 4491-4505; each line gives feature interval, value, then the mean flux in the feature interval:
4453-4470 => 2.6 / 20.1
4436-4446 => 0.5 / 22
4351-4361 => 1.0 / 19.2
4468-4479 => -0.2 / 24.4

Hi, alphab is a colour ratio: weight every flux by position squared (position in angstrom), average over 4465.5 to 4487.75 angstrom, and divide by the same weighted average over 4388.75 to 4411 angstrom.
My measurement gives 1.3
